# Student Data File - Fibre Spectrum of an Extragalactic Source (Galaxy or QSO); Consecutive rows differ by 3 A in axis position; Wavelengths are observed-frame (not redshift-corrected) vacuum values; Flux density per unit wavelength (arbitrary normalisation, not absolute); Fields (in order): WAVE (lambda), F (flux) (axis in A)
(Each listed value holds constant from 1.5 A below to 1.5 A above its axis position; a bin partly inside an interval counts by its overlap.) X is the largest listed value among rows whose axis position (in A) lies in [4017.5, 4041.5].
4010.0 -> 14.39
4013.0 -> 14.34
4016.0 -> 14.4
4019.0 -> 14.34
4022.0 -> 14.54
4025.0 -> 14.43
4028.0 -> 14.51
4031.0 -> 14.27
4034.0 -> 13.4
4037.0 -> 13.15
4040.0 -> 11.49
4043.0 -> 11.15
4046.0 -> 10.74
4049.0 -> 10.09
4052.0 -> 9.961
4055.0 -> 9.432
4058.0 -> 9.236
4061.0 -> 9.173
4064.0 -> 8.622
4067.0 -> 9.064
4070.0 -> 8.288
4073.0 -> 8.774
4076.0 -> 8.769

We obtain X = 14.54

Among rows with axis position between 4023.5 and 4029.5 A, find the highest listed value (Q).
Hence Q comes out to 14.51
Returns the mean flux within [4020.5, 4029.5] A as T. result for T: 14.5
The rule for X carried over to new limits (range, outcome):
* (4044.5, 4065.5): 10.74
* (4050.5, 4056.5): 9.961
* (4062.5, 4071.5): 9.064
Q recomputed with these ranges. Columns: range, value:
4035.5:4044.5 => 13.15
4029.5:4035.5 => 14.27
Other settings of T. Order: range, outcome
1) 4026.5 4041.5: 13.4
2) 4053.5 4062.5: 9.28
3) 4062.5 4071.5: 8.66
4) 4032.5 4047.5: 12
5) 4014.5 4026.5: 14.4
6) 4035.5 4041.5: 12.3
